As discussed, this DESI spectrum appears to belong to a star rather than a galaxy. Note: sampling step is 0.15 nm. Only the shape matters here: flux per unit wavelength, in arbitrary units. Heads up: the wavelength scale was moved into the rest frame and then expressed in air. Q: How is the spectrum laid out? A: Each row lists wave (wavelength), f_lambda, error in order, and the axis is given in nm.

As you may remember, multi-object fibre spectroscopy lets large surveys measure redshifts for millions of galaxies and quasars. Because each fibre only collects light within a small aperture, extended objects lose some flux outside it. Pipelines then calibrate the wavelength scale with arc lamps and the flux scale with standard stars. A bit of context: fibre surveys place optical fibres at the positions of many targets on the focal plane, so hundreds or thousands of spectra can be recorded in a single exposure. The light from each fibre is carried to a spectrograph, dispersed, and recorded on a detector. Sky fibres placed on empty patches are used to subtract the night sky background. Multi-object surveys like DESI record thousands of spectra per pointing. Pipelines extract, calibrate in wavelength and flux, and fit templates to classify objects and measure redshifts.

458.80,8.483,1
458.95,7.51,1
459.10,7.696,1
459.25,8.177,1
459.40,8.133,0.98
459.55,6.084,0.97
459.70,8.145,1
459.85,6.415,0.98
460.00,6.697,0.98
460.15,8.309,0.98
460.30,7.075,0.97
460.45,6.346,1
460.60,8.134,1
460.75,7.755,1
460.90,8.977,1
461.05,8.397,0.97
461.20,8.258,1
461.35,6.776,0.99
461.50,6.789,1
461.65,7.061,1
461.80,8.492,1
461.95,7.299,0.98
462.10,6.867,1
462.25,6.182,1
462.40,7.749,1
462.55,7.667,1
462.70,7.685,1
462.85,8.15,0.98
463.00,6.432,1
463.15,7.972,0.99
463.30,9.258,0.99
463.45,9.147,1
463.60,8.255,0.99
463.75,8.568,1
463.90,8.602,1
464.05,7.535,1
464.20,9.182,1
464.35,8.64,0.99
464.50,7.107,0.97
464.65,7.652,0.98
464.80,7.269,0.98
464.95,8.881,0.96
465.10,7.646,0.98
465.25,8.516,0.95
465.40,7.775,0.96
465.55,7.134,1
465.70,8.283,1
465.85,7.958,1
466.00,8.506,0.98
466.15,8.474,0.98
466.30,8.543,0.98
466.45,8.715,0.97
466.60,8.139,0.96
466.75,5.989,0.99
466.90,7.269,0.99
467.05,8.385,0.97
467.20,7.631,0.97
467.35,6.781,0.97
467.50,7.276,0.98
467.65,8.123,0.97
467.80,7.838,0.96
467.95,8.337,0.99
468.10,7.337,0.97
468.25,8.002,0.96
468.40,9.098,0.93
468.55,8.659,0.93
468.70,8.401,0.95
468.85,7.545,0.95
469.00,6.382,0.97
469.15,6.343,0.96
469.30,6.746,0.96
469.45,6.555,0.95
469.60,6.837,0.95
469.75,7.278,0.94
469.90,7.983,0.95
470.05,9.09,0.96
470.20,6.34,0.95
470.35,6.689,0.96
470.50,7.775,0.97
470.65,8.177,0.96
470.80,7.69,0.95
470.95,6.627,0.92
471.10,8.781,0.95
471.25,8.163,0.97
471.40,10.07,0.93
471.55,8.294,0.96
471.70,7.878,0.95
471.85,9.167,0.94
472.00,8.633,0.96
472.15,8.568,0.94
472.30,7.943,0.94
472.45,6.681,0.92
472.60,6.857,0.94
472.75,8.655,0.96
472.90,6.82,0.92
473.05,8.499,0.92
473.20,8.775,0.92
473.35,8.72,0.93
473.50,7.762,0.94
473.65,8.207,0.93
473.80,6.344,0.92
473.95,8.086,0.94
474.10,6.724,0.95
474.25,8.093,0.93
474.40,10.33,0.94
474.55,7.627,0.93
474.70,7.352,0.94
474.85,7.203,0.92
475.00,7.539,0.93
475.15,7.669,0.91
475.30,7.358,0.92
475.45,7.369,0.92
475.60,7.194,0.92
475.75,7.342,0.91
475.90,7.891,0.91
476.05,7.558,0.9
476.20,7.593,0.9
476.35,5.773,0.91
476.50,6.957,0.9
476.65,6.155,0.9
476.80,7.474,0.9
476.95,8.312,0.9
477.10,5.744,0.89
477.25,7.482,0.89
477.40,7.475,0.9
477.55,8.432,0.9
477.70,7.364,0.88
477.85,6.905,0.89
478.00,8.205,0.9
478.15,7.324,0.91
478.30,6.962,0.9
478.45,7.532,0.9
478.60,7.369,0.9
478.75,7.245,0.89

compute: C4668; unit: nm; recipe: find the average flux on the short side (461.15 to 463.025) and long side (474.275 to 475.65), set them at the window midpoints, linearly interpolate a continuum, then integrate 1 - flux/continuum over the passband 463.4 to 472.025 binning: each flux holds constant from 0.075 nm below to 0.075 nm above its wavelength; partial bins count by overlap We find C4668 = -0.427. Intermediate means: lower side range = 7.35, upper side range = 7.76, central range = 7.9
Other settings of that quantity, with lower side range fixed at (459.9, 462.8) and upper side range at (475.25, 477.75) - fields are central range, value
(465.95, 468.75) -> -0.21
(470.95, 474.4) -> -0.36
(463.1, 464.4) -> -0.20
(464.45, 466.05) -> -0.10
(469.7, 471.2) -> -0.06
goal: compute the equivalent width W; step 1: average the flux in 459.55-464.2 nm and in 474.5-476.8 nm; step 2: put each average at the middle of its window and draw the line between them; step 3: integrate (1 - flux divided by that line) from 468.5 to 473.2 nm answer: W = -0.23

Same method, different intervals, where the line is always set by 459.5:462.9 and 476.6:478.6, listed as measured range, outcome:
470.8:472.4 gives -0.208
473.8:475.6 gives -0.075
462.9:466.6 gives -0.367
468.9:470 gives 0.069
